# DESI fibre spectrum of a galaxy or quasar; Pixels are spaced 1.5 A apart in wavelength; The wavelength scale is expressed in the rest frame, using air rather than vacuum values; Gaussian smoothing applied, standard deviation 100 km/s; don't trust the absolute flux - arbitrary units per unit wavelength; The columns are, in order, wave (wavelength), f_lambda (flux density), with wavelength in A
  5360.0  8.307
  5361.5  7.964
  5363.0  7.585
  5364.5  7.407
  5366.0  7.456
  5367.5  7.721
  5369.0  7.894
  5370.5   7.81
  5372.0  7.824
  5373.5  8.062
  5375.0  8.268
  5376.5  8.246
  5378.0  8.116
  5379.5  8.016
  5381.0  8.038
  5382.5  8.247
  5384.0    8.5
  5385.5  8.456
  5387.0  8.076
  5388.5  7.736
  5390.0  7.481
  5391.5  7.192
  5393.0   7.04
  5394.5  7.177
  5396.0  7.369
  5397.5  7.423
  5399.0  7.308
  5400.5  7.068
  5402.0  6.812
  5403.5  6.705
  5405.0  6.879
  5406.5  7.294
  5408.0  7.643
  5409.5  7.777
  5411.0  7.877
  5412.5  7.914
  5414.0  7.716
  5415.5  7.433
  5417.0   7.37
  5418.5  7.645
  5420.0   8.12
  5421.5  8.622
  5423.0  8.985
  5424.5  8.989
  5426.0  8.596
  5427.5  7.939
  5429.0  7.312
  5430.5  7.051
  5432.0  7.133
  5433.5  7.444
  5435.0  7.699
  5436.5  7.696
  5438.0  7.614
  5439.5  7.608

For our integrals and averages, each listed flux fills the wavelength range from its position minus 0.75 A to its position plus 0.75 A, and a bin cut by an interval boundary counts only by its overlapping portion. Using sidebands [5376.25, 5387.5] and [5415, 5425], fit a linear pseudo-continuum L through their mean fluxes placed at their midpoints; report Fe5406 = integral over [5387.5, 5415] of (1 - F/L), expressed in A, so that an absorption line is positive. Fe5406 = 2.8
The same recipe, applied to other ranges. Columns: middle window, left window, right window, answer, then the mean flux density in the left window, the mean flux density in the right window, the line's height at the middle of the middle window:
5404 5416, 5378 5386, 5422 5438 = 0.7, 8.23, 7.88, 8.03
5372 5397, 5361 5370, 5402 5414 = -1.0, 7.67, 7.42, 7.56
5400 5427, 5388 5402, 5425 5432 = -0.8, 7.28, 7.71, 7.51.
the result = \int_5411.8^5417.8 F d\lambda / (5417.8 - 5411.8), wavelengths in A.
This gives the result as 7.61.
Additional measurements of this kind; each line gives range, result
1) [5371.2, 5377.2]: 8.1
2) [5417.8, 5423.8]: 8.35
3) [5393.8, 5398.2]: 7.32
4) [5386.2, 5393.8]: 7.51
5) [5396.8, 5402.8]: 7.15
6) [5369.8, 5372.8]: 7.82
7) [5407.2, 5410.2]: 7.7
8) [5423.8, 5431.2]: 7.98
